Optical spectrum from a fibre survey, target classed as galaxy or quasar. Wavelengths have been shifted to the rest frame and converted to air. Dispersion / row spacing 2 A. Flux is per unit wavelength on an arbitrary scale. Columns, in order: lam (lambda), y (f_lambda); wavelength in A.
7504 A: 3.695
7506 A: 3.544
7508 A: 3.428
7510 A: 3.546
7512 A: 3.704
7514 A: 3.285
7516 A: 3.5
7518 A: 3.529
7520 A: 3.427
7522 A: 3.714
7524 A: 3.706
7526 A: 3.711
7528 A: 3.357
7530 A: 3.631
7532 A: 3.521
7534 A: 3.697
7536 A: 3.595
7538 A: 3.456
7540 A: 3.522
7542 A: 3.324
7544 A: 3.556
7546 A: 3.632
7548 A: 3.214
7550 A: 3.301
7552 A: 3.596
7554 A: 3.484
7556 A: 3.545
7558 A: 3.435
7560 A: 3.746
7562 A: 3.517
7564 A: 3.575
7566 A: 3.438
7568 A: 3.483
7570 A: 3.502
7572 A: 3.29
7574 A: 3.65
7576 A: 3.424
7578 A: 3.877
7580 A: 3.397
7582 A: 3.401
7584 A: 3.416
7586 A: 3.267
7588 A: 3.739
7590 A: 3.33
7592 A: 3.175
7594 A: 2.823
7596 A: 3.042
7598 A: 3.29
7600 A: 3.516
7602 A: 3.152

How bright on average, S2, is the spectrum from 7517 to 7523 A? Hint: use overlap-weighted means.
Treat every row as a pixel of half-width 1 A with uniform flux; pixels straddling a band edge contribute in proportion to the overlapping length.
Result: 3.56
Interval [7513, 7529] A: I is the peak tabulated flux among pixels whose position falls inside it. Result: 3.714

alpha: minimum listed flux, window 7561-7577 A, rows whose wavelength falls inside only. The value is 3.29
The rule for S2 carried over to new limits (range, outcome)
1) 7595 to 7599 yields 3.17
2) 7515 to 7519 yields 3.51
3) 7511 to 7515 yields 3.49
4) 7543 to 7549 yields 3.47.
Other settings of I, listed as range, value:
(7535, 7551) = 3.632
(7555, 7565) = 3.746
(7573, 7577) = 3.65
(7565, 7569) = 3.483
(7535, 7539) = 3.595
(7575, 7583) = 3.877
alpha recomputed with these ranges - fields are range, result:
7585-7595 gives 2.823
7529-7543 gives 3.324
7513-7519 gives 3.285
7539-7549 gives 3.214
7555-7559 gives 3.435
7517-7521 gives 3.427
